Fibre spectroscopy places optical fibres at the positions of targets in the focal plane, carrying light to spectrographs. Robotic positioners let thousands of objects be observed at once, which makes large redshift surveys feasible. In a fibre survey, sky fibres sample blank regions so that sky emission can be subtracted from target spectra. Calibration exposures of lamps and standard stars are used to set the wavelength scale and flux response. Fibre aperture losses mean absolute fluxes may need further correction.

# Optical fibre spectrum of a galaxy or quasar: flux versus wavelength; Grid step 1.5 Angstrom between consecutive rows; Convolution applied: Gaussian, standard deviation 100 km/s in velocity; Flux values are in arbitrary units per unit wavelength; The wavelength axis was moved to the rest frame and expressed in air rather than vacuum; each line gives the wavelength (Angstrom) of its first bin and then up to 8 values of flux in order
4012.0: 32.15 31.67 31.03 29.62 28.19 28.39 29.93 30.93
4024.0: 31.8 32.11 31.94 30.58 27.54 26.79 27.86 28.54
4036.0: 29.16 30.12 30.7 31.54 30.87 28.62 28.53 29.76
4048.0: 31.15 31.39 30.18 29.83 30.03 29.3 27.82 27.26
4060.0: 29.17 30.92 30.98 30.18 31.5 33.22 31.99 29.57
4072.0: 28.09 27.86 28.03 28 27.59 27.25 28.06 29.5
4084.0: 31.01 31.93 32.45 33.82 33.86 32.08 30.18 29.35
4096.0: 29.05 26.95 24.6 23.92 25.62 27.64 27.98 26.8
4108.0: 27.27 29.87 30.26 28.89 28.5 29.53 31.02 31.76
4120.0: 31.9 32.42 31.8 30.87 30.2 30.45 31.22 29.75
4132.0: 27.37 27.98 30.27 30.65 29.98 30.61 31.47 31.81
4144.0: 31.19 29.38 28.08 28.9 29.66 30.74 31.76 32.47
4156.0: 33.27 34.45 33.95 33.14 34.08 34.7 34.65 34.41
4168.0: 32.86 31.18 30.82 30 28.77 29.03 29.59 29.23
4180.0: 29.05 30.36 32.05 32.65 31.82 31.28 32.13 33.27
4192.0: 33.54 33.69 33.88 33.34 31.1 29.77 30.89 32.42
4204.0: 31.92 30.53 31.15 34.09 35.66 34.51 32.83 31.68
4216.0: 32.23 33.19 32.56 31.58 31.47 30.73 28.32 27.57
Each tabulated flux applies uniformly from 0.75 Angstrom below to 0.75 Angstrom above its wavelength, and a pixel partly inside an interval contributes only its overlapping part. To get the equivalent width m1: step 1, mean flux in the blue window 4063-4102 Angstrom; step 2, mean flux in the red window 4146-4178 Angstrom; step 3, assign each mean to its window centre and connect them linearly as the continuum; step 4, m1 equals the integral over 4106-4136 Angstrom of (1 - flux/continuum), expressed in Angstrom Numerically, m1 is 0.6 Angstrom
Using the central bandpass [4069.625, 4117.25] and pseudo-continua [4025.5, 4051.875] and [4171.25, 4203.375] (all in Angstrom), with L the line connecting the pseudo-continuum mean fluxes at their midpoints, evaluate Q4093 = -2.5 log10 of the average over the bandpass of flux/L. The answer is 0.05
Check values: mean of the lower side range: 29.8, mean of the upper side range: 31.3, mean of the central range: 28.9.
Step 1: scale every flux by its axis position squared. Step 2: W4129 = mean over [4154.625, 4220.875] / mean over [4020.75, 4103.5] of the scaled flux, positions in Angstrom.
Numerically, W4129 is 1.16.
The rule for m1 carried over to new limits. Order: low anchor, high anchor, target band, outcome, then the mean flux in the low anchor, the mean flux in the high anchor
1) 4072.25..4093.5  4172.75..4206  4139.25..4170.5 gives -1.1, 30.1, 31.4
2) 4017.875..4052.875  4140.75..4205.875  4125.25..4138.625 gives 0.6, 29.9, 31.7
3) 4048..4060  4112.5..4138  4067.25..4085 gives 0.4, 29.5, 30.3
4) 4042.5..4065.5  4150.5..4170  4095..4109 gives 2.0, 29.7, 33.2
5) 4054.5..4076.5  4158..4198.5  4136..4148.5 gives 0.4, 29.7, 32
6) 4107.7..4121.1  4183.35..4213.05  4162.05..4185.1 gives 0.3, 30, 32.5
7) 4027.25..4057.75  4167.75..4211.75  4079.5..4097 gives -0.3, 29.6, 31.6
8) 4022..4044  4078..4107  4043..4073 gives -0.4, 29.9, 29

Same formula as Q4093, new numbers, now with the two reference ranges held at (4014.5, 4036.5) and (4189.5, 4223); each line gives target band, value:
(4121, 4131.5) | 0.01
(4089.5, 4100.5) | 0.06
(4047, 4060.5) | 0.02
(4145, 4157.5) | 0.03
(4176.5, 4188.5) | 0.05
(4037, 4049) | -0.01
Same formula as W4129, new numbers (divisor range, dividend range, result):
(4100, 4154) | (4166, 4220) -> 1.11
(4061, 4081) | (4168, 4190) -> 1.09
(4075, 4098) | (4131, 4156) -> 1.03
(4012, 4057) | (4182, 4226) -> 1.17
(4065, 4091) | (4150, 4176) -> 1.11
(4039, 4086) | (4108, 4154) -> 1.05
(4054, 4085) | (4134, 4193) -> 1.12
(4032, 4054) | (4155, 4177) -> 1.15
